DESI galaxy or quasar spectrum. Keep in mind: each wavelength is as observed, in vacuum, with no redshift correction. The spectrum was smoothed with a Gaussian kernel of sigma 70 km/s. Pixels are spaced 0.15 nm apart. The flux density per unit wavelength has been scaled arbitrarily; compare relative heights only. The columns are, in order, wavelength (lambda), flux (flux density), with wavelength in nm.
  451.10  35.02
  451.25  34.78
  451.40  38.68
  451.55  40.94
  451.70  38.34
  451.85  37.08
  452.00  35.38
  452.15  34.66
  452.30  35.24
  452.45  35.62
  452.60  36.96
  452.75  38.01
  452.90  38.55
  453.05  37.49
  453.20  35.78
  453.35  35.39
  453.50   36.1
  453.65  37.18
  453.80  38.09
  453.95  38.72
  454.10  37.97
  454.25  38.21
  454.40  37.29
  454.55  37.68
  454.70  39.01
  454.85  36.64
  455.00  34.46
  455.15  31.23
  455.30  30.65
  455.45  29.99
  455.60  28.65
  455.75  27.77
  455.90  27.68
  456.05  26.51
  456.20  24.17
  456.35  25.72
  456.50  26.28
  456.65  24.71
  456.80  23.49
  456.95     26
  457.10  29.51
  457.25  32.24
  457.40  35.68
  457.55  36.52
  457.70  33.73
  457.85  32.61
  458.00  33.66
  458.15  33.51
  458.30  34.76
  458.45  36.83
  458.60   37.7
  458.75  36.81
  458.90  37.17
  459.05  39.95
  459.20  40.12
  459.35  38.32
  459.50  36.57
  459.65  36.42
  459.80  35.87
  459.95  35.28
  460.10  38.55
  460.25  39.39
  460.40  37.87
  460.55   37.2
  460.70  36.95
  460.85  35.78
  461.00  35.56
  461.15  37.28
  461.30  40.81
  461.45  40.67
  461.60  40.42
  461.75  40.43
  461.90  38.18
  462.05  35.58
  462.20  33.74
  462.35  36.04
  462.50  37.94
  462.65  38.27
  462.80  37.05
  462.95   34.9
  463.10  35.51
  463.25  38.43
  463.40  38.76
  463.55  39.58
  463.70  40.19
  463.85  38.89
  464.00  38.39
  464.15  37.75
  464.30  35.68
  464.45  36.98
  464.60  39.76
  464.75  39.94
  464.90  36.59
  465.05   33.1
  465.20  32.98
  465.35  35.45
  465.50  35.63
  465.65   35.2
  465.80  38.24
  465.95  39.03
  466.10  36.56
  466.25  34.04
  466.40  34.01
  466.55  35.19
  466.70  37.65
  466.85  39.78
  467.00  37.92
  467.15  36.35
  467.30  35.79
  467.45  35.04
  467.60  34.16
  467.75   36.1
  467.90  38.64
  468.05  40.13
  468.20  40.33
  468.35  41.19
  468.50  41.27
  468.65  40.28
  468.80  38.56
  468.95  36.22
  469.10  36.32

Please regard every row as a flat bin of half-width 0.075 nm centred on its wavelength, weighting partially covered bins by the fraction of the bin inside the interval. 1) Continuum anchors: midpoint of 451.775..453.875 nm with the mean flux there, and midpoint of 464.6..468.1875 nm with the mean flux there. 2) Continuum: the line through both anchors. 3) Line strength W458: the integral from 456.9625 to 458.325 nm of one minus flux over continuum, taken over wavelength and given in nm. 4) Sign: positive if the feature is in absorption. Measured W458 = 0.13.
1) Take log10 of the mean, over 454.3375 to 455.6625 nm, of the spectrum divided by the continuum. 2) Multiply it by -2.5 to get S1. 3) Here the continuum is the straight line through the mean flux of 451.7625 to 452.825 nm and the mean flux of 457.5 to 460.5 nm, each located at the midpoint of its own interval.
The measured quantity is 0.07 mag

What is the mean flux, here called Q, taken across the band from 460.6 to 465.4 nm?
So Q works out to 37.4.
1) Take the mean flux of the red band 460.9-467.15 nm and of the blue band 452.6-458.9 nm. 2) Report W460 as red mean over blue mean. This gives 1.12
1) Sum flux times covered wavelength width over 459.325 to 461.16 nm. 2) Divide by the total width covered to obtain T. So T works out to 37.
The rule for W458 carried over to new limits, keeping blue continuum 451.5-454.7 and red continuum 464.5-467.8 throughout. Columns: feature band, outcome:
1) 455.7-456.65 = 0.277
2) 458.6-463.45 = -0.119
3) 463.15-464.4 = -0.065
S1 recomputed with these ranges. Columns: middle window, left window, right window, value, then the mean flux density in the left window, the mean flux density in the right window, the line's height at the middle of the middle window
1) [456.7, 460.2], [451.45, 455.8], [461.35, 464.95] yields 0.06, 35.9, 37.9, 36.9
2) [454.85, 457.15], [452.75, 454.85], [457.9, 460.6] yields 0.31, 37.5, 37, 37.3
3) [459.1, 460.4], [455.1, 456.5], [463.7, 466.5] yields -0.19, 27.9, 36.7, 31.6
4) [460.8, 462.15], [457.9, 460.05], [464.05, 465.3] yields -0.05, 36.6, 36.6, 36.6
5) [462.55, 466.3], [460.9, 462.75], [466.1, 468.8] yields 0.02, 37.9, 37.5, 37.7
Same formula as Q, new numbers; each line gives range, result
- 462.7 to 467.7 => 36.8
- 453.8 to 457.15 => 31.2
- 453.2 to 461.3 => 34.3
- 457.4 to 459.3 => 36.1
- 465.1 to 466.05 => 36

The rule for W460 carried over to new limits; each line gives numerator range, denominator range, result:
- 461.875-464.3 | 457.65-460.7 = 1.02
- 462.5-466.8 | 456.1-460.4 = 1.10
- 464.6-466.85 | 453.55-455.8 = 1.04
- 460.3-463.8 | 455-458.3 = 1.27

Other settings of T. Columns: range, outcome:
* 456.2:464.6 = 35.8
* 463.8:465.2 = 37.2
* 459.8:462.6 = 37.6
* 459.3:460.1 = 36.6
